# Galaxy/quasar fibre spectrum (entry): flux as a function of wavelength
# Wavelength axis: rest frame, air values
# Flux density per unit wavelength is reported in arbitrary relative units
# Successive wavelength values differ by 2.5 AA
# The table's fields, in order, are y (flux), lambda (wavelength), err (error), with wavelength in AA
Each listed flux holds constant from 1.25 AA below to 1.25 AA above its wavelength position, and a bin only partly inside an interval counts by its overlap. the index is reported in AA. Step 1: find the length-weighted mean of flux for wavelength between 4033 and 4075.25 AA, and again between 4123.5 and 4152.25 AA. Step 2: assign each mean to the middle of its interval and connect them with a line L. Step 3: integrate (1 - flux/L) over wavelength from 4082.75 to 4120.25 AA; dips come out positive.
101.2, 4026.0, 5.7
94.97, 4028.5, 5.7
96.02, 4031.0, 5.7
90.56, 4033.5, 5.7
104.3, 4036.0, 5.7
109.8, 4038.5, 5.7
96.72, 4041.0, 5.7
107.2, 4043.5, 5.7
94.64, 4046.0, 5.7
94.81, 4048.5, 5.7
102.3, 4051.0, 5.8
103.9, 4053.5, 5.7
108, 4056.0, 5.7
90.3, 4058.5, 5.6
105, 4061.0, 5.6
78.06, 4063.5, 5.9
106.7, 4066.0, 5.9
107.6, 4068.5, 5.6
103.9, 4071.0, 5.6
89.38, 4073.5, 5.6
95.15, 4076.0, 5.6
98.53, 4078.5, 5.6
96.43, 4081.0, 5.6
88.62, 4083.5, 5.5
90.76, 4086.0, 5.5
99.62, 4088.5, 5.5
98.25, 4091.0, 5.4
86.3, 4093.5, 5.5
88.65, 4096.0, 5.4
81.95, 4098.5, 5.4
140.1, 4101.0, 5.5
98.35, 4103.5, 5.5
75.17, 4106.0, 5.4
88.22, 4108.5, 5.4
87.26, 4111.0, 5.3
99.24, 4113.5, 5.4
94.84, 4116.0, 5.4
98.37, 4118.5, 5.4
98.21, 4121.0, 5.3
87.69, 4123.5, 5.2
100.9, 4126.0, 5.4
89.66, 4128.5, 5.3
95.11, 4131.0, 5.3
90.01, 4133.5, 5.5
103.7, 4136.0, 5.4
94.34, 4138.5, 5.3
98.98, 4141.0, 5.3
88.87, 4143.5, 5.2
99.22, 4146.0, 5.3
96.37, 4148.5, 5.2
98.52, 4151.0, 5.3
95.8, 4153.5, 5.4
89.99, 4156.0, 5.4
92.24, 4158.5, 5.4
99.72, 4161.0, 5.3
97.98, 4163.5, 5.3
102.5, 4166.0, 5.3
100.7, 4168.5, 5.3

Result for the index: 1.1 AA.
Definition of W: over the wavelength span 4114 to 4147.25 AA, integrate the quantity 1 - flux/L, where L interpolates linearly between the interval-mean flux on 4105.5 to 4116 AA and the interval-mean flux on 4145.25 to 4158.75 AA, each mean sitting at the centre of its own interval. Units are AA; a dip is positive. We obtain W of -1.2 AA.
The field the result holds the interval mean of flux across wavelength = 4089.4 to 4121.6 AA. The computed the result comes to 95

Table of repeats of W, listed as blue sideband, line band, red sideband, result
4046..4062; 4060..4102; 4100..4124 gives 0.6 AA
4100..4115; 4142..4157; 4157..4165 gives 0.3 AA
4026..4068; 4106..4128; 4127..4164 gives 0.8 AA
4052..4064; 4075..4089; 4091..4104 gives 0.6 AA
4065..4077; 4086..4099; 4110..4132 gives 0.9 AA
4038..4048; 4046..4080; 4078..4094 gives -0.3 AA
